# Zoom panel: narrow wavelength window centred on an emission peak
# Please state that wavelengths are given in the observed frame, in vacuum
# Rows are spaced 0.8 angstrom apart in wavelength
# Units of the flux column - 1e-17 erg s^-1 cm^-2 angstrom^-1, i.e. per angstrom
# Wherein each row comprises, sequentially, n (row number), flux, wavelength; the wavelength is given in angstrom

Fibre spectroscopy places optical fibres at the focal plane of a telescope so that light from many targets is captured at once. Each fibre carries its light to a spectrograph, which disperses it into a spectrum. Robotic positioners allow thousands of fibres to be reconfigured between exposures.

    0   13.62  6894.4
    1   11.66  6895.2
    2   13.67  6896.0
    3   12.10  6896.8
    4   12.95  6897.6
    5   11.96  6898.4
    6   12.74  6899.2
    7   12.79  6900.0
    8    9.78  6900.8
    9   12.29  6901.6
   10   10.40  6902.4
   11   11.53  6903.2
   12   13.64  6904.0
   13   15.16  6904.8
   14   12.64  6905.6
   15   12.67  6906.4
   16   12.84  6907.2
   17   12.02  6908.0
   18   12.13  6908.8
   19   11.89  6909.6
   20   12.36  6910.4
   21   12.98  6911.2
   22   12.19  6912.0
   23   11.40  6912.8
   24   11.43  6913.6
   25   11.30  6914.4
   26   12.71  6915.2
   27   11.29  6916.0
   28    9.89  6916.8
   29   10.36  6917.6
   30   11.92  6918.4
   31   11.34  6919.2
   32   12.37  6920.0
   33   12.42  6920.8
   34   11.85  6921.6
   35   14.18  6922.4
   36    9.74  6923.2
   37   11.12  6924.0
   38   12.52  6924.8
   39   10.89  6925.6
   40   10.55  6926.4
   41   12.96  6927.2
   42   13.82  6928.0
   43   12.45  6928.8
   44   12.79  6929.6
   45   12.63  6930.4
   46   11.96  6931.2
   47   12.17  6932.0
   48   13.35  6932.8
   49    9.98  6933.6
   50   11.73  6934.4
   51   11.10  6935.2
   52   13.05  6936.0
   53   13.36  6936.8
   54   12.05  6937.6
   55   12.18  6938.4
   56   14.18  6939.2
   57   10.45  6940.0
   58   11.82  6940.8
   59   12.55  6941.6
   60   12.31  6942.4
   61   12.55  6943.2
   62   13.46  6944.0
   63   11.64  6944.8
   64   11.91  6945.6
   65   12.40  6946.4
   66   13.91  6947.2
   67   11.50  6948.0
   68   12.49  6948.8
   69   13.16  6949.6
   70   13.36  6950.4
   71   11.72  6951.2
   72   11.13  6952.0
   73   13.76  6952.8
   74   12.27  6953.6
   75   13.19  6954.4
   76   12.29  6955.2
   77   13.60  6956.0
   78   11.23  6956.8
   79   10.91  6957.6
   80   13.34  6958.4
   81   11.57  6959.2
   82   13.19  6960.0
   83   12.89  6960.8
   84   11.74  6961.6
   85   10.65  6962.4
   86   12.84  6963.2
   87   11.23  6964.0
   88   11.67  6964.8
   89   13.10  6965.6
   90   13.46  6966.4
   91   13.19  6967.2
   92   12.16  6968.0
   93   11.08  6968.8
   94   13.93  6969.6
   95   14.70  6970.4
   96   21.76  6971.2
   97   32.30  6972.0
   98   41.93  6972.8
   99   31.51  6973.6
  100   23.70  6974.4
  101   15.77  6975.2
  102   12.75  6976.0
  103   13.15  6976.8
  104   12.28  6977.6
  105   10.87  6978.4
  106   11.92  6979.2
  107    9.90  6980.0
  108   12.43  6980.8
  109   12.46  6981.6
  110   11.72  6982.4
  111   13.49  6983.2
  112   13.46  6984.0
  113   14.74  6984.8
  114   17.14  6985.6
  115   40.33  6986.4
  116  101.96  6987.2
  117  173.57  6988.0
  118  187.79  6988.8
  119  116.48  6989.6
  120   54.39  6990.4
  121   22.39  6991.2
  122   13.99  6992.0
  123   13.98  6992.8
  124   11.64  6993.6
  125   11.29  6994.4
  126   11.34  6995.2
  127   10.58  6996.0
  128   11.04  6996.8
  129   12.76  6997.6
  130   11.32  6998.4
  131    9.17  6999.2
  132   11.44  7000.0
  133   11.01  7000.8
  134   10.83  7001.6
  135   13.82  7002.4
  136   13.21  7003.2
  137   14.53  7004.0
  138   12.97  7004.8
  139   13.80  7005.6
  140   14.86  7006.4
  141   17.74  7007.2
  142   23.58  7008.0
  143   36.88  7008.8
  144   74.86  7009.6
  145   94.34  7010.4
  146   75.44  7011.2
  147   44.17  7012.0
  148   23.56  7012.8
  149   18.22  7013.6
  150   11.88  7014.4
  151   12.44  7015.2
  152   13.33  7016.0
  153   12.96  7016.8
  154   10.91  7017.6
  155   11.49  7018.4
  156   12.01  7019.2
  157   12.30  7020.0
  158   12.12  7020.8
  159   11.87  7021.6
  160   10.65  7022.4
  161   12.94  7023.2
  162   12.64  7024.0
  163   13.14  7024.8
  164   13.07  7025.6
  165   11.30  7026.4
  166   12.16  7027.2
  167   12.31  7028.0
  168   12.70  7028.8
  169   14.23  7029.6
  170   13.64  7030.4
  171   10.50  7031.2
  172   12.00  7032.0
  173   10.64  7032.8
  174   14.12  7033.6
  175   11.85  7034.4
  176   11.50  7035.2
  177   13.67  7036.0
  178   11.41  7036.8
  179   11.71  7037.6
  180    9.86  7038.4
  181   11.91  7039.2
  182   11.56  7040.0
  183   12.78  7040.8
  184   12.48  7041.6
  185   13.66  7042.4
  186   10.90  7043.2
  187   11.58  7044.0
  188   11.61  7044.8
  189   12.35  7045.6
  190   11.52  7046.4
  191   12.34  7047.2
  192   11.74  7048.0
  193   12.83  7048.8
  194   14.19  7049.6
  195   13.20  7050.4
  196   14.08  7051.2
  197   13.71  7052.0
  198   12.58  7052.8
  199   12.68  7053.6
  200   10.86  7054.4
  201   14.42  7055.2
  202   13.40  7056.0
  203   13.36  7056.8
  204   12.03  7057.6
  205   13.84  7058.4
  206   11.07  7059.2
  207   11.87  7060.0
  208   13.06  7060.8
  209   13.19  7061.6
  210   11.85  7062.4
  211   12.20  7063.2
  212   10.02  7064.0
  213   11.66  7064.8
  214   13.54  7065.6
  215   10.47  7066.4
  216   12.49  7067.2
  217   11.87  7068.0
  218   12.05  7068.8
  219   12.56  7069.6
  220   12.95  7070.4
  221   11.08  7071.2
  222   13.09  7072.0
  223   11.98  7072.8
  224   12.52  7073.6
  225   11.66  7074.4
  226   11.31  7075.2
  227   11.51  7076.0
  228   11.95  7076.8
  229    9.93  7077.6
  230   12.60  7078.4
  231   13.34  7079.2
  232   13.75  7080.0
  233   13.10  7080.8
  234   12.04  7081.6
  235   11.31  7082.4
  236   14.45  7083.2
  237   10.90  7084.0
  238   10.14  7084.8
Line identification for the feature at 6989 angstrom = Halpha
